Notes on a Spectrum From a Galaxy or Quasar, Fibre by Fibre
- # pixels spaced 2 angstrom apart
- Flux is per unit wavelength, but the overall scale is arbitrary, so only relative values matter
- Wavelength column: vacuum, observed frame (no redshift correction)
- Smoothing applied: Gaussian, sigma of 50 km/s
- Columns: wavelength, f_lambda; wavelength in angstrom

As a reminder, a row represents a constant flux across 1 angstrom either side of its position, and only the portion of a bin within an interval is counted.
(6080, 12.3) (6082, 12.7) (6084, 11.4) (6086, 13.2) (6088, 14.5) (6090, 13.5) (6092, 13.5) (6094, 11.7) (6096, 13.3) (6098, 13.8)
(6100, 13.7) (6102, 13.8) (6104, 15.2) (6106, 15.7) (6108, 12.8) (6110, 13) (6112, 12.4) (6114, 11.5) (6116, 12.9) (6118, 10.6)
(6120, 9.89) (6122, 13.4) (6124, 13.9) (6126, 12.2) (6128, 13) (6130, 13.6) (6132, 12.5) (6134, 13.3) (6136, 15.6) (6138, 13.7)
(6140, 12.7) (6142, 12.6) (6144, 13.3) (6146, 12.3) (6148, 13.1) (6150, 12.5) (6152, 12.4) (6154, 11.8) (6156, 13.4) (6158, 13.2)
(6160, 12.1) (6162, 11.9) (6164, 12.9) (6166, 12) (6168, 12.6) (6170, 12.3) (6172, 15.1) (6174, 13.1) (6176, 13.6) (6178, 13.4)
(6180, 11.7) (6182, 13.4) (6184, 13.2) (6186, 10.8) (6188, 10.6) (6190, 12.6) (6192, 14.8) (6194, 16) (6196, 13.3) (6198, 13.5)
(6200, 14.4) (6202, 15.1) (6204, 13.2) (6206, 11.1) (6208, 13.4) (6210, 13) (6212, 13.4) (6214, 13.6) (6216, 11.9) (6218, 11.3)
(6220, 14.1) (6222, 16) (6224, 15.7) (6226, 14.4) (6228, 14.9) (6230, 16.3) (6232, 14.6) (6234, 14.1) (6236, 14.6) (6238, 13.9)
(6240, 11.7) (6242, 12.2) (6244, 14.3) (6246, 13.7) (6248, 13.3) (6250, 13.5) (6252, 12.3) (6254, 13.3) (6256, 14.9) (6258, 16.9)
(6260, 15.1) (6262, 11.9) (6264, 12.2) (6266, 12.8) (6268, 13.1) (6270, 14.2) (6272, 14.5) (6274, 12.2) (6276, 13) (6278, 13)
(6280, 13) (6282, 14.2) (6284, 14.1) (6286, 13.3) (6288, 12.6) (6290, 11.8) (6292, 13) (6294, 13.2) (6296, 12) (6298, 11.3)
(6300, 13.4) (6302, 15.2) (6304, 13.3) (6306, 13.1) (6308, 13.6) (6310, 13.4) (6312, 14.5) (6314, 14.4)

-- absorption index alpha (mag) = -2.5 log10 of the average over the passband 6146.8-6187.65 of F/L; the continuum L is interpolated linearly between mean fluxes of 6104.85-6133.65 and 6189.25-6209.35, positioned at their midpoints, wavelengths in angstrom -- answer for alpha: 0.05 mag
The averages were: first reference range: 12.7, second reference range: 13.7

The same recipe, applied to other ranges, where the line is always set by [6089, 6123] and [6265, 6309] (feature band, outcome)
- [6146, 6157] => 0.04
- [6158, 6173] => 0.03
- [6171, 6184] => -0.03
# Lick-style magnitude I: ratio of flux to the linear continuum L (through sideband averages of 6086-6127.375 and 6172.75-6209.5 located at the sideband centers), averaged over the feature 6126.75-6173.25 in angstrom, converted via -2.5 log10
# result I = 0.02 mag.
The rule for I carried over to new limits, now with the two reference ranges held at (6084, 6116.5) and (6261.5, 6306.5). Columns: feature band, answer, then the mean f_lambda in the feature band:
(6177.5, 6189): 0.09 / 12.1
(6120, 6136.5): 0.01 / 13.2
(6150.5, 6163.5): 0.07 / 12.5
